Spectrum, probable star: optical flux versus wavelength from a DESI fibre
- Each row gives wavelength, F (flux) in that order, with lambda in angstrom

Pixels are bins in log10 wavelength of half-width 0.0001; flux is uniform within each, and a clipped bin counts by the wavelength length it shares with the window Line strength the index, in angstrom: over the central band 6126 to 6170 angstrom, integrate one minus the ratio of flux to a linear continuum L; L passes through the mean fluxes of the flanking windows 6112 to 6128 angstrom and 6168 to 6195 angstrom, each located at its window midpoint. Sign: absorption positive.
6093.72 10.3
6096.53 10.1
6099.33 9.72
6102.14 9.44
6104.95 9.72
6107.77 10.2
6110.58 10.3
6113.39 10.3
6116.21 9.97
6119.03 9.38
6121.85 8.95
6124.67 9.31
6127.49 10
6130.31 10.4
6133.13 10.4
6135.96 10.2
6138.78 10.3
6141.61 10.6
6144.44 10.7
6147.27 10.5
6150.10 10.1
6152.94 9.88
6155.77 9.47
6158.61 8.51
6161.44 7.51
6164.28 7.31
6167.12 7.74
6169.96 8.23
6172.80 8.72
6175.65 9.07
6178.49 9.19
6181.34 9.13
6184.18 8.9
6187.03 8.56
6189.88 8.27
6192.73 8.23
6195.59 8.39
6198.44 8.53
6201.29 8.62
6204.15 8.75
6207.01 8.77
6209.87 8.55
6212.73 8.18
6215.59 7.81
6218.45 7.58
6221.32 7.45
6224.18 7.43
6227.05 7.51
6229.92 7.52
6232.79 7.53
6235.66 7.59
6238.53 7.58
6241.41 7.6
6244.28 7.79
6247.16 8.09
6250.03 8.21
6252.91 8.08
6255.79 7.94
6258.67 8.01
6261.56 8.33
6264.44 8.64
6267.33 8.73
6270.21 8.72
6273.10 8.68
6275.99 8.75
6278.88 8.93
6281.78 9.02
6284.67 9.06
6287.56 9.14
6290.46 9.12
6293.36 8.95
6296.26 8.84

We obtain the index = -1.5 angstrom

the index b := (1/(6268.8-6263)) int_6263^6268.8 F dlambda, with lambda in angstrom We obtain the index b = 8.69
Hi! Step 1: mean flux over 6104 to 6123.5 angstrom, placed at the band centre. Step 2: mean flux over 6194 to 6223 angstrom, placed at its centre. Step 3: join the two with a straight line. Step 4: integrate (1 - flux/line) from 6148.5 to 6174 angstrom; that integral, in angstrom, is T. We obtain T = 1.20 angstrom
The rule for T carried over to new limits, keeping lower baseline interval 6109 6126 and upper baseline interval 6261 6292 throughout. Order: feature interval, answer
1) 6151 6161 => 0.4 angstrom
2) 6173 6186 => 0.5 angstrom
